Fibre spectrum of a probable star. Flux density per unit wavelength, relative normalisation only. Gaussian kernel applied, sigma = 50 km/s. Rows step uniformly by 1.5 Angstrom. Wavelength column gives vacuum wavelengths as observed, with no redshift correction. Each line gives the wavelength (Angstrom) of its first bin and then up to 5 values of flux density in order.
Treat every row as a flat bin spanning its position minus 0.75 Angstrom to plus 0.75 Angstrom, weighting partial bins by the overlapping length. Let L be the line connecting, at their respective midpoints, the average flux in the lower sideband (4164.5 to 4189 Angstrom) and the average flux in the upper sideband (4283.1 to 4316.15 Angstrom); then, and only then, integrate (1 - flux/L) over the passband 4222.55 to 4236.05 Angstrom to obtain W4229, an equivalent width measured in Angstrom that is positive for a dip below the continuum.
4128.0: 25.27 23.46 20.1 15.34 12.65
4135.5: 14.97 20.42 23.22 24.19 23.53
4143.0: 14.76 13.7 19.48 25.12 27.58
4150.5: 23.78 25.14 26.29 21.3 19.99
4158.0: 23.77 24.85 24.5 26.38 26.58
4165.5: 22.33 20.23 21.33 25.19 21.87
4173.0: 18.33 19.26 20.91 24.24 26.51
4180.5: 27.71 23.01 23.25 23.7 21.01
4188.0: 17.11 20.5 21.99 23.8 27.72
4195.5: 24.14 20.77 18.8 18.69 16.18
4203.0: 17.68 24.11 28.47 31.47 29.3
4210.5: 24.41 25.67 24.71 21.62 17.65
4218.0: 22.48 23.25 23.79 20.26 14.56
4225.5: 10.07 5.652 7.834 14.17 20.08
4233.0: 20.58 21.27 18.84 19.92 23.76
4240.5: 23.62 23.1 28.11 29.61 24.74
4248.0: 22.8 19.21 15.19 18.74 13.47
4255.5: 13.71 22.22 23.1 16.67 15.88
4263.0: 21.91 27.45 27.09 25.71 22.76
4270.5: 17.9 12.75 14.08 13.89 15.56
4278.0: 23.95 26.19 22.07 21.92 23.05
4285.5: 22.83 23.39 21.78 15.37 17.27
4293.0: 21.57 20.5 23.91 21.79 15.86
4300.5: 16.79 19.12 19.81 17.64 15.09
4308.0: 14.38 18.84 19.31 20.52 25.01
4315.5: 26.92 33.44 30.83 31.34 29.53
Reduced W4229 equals 4.08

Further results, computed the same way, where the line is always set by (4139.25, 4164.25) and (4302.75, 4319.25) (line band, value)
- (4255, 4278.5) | 2.7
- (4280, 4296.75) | 0.6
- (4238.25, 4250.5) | -1.0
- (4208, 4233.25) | 3.6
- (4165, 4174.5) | 0.6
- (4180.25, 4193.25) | 0.3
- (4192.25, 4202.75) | 0.7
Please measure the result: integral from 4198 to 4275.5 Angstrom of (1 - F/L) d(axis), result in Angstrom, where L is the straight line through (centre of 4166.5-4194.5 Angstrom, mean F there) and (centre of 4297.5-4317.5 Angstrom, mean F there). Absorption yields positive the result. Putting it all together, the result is 3.8 Angstrom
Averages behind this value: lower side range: 22.5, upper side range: 20.1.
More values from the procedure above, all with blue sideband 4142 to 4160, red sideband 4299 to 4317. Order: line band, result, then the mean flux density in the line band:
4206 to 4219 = -2.2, 24.9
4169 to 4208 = -1.6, 22.5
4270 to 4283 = 1.0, 18.7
